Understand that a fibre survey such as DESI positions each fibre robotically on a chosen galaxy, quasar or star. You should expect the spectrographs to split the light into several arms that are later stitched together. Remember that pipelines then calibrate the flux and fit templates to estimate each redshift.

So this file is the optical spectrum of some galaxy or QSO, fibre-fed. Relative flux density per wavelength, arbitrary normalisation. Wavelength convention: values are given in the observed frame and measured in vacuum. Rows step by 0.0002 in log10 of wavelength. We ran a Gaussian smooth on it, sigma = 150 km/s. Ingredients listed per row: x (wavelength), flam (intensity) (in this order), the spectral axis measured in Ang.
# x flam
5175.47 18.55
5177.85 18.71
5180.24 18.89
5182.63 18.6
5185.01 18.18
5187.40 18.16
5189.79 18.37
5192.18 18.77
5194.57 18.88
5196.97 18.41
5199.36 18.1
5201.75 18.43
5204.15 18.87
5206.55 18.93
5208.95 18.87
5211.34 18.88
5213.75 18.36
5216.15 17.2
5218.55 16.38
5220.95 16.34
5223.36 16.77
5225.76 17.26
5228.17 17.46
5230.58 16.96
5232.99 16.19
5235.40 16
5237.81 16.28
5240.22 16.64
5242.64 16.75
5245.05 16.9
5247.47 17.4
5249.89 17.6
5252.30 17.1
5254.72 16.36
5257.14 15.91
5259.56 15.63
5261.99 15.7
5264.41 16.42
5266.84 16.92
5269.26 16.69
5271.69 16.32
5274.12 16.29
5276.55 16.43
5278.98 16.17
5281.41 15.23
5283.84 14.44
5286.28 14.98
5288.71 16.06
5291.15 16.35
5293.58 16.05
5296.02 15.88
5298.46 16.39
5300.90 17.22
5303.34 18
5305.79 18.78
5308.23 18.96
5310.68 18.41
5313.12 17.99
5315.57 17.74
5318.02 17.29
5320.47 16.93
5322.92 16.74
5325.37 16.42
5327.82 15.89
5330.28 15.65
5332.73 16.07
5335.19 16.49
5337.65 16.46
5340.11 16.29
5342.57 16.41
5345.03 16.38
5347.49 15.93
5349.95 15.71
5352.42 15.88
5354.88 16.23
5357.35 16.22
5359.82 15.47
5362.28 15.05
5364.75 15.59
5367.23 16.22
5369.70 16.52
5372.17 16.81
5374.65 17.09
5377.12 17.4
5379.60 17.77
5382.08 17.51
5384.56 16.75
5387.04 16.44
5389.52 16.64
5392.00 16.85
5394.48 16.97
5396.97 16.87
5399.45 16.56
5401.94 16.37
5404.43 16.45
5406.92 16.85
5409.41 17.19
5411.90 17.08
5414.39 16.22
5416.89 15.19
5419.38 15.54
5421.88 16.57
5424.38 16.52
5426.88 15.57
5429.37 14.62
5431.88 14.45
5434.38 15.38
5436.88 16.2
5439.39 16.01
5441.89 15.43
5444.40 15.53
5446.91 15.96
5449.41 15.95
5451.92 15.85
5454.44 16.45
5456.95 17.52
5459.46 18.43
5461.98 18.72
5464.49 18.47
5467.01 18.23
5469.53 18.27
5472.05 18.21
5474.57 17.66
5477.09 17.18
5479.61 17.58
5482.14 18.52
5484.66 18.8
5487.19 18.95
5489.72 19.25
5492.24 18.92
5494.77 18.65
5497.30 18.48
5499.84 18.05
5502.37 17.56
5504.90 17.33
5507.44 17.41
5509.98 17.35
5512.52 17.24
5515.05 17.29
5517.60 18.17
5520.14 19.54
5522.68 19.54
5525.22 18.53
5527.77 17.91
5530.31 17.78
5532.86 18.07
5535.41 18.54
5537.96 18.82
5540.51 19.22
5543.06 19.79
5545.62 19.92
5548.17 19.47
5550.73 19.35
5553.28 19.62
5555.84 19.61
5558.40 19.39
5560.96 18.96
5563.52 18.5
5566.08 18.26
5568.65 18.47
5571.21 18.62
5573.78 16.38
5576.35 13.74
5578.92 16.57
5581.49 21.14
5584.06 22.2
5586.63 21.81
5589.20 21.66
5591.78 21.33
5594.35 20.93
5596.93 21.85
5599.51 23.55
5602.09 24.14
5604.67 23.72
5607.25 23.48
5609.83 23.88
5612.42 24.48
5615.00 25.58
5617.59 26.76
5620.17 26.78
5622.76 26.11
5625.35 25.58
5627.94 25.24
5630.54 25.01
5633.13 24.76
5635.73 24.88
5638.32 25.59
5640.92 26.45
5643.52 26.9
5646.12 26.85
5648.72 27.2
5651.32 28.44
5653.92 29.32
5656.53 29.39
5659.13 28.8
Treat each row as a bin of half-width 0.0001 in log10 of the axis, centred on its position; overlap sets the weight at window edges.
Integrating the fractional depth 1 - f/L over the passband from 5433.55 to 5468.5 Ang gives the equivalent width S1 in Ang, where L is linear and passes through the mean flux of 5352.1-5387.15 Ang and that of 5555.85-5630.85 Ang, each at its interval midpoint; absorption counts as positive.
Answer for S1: 3.18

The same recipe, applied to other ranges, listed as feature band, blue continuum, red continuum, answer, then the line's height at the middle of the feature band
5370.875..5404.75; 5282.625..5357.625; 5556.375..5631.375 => 1.9 Ang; 17.9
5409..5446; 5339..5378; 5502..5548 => 2.8 Ang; 17.1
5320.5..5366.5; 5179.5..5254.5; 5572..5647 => 8.0 Ang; 19.5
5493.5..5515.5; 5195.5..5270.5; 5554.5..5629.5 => 3.1 Ang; 20.6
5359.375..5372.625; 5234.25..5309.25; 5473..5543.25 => 1.0 Ang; 17.2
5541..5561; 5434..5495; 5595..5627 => 2.0 Ang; 21.7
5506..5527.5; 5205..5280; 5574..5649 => 3.7 Ang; 21.9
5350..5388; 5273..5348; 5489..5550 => 1.5 Ang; 17.1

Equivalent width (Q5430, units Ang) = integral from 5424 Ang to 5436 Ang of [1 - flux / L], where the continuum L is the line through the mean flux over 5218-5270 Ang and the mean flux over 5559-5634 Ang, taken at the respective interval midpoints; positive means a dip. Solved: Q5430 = 2.6 Ang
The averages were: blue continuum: 16.6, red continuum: 22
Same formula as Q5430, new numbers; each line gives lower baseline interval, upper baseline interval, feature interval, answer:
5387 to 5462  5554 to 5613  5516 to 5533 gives 0.4 Ang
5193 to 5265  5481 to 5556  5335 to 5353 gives 1.6 Ang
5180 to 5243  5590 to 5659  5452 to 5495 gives 8.4 Ang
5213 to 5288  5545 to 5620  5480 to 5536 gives 4.7 Ang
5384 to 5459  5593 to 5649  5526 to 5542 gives 2.1 Ang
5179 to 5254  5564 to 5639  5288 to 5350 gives 6.9 Ang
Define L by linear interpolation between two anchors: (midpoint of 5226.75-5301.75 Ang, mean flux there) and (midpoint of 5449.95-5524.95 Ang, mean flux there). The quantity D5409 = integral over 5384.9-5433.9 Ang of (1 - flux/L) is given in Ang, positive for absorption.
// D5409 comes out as 3.3 Ang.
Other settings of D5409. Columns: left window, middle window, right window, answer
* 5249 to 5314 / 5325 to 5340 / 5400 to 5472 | 0.4 Ang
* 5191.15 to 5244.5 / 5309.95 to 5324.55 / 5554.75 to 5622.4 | 0.9 Ang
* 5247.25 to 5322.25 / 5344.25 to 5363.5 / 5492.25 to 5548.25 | 1.5 Ang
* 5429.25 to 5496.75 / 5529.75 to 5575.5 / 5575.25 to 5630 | 4.6 Ang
